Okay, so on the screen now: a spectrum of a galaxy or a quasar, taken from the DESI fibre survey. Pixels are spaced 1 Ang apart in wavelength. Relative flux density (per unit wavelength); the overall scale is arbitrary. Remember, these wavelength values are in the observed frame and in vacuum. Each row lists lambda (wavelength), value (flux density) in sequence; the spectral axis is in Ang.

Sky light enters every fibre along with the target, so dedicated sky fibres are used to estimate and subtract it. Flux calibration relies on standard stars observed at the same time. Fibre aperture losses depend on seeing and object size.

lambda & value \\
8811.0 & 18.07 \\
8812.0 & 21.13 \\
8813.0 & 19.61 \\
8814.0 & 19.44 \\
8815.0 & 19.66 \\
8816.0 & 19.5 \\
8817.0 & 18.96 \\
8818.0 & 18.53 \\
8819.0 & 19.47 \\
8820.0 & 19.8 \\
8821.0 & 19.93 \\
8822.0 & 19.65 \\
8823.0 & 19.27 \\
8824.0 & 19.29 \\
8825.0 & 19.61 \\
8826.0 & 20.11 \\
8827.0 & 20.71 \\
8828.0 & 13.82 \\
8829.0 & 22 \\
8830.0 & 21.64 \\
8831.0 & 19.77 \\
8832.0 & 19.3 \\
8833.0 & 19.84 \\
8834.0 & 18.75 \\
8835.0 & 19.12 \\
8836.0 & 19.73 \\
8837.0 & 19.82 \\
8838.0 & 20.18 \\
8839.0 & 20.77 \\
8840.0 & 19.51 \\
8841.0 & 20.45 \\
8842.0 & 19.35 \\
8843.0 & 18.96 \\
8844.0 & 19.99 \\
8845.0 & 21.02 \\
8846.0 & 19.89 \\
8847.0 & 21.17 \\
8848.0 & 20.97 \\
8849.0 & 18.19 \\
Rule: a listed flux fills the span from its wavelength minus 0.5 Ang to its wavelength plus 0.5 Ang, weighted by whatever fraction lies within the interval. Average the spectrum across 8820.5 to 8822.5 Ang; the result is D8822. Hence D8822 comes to 19.8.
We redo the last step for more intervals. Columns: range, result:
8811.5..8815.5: 20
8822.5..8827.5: 19.8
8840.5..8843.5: 19.6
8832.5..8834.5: 19.3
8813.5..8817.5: 19.4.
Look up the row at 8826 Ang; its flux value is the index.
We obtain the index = 20.11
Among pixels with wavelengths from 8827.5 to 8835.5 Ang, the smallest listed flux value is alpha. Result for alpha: 13.82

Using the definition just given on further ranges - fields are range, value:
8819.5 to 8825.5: 19.27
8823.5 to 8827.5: 19.29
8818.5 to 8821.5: 19.47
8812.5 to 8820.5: 18.53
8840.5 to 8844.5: 18.96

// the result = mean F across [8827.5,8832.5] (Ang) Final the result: 19.3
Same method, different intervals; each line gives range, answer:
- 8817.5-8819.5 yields 19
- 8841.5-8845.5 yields 19.8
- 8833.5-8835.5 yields 18.9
